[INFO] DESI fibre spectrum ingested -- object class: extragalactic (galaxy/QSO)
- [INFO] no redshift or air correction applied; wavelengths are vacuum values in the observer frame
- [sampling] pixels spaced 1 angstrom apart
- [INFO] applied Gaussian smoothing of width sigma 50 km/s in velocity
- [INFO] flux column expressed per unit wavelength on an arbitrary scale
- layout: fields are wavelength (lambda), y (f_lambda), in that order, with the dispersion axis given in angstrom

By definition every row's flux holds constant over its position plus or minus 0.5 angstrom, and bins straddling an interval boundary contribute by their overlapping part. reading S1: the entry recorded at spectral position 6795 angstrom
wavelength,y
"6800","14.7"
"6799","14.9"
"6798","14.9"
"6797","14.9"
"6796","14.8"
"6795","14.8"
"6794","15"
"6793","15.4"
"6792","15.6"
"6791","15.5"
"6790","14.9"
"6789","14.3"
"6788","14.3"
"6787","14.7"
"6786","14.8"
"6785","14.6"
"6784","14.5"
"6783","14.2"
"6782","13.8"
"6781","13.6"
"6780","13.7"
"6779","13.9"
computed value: 14.8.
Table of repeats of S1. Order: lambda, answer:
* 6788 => 14.3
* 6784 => 14.5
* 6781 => 13.6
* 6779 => 13.9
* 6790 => 14.9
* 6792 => 15.6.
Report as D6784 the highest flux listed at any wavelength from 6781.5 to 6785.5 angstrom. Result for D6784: 14.6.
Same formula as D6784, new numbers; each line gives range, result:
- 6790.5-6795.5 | 15.6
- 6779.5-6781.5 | 13.7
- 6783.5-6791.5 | 15.5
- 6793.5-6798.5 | 15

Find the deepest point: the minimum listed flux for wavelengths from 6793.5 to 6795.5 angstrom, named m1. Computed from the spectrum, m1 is 14.8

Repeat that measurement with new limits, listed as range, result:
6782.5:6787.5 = 14.2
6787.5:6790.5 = 14.3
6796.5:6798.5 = 14.9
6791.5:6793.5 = 15.4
